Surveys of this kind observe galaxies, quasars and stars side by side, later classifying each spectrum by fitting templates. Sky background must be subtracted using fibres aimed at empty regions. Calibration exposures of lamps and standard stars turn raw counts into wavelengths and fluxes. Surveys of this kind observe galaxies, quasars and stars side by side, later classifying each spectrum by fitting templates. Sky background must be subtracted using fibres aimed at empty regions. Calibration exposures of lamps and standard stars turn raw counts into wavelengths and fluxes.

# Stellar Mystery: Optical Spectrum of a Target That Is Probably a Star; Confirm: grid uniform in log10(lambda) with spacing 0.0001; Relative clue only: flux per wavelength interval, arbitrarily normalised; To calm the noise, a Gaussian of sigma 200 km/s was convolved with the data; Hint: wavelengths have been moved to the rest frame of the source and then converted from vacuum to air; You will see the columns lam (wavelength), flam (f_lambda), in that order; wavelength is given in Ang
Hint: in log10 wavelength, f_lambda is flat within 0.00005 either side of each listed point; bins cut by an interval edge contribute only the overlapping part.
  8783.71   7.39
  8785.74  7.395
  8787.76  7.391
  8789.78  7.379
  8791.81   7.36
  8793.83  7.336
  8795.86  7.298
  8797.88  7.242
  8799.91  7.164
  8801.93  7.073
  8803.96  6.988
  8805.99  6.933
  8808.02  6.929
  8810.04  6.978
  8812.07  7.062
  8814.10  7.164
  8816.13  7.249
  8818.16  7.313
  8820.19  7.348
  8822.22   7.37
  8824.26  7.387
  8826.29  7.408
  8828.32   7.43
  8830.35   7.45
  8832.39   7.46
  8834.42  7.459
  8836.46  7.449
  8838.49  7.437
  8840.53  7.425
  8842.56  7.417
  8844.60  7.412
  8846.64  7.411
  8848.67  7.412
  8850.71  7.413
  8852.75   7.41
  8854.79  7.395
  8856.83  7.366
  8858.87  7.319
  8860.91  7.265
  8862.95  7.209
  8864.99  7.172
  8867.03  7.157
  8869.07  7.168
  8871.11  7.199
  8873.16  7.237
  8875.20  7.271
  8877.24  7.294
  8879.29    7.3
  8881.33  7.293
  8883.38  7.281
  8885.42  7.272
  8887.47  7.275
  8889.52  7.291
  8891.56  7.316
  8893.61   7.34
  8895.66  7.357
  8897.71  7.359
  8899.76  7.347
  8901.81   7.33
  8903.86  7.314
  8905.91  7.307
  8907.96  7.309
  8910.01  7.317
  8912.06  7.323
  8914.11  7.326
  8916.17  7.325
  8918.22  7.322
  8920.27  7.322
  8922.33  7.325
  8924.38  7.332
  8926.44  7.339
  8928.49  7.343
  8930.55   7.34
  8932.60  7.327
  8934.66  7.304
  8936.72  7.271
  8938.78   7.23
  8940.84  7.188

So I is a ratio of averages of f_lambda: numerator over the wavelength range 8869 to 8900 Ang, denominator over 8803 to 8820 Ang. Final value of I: 1.0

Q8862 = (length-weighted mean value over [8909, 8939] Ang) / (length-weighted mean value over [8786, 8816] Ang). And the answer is 1.0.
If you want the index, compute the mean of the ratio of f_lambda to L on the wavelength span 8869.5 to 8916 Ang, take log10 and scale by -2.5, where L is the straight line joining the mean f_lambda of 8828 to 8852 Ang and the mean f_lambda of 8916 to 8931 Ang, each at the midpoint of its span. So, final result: 0.01 mag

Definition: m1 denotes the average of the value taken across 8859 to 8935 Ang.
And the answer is 7.3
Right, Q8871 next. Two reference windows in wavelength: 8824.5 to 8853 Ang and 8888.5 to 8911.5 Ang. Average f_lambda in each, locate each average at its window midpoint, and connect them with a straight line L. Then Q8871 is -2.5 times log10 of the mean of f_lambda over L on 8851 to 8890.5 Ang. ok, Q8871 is 0.015 mag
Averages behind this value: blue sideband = 7.43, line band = 7.27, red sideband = 7.33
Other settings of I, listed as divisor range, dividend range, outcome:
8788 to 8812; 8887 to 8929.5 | 1.02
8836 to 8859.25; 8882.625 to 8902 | 0.99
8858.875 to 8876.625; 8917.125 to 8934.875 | 1.02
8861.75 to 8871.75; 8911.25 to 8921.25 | 1.02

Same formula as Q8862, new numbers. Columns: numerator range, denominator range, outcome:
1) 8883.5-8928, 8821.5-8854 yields 0.99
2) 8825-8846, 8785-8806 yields 1.03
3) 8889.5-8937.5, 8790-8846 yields 1.01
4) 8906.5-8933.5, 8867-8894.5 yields 1.01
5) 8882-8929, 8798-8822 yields 1.03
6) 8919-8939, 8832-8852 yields 0.98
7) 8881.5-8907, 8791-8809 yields 1.02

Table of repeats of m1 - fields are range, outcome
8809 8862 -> 7.35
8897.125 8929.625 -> 7.33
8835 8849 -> 7.43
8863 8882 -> 7.23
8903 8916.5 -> 7.32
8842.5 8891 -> 7.3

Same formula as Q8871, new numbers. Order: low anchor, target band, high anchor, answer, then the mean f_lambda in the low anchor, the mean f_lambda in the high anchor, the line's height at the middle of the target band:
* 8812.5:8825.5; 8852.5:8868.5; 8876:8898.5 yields 0.00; 7.29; 7.31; 7.3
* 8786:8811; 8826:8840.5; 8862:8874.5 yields -0.04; 7.18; 7.19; 7.19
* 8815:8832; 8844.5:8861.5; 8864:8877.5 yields -0.02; 7.37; 7.21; 7.27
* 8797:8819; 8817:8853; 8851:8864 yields -0.03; 7.1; 7.33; 7.22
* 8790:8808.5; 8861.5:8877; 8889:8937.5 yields 0.01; 7.16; 7.33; 7.26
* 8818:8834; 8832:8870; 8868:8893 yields 0.00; 7.4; 7.27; 7.34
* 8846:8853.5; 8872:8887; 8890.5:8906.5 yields 0.01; 7.41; 7.33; 7.37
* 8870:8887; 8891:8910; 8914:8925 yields 0.00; 7.27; 7.32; 7.3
